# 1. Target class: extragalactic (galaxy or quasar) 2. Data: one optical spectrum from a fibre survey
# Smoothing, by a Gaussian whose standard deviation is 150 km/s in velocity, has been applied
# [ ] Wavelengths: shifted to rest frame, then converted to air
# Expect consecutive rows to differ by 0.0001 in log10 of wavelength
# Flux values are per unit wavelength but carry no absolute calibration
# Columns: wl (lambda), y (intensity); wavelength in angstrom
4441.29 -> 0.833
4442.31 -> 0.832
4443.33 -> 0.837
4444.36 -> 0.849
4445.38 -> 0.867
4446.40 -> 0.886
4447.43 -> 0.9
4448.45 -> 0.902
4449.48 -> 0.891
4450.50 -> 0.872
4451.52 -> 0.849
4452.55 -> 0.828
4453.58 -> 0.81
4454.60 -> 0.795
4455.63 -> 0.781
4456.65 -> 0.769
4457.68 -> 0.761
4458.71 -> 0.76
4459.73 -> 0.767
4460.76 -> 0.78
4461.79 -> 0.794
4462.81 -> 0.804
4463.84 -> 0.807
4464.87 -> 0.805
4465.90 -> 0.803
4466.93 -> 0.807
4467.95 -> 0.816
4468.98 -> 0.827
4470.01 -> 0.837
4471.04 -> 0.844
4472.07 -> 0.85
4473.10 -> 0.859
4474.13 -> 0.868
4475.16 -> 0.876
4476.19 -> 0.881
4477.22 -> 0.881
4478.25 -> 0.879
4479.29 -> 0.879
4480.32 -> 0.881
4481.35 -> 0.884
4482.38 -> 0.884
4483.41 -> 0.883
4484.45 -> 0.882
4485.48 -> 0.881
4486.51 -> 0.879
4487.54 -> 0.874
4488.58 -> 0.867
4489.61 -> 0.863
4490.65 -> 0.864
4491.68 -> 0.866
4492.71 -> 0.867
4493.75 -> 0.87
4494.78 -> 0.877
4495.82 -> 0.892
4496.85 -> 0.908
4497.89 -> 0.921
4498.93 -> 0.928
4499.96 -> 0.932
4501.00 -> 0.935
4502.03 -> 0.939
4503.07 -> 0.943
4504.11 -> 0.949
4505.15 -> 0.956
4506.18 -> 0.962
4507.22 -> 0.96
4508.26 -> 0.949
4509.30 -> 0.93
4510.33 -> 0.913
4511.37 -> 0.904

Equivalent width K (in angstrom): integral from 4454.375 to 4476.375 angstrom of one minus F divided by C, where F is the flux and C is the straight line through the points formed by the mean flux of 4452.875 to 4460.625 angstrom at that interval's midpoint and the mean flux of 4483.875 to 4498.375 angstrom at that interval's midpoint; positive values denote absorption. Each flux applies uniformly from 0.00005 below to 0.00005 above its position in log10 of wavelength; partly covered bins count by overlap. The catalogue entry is -0.2 angstrom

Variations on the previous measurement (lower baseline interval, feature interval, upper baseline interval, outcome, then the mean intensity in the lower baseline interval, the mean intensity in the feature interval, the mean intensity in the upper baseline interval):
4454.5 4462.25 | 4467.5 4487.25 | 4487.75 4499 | -0.8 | 0.774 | 0.867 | 0.881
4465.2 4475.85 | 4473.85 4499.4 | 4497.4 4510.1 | 0.2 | 0.839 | 0.881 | 0.942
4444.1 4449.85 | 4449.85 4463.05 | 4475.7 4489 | 1.3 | 0.884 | 0.799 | 0.879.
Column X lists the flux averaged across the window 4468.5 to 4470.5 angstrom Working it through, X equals 0.832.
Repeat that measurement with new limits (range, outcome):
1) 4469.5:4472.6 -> 0.843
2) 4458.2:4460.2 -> 0.766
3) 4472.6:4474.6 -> 0.863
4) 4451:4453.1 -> 0.836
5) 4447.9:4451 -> 0.889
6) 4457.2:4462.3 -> 0.773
